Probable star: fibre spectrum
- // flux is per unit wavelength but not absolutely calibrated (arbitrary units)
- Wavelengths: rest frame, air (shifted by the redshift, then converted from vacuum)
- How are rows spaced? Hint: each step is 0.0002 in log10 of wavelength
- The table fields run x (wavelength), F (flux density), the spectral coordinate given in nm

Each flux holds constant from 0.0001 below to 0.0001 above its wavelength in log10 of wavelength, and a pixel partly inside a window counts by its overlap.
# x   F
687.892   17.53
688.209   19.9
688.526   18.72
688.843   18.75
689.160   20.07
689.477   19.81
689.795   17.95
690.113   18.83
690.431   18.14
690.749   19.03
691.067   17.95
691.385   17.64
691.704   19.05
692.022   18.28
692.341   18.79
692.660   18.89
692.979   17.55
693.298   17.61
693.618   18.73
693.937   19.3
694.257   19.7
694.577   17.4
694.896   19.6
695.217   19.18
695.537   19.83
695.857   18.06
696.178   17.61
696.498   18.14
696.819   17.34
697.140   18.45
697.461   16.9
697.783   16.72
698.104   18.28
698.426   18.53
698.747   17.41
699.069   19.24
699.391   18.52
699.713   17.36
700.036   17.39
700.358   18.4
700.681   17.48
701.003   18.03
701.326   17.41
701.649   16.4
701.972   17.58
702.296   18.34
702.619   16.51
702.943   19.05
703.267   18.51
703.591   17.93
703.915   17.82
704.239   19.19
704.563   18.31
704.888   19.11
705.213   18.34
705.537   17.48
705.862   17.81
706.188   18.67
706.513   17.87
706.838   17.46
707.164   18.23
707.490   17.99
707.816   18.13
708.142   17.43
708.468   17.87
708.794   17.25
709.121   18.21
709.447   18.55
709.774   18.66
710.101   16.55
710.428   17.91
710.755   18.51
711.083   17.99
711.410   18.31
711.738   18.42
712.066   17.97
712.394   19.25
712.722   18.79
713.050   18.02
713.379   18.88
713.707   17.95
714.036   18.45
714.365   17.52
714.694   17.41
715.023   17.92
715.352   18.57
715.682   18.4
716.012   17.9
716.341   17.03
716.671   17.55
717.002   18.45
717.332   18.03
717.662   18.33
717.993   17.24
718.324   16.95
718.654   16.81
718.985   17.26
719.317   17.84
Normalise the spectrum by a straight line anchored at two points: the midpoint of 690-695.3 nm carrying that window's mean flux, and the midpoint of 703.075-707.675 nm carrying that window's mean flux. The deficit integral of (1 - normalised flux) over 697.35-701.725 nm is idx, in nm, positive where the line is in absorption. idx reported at 0.14 nm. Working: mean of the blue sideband 18.6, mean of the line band 17.8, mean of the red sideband 18.2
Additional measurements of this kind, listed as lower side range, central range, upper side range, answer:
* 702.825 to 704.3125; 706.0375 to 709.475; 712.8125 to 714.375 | 0.079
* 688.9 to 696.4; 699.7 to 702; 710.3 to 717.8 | 0.118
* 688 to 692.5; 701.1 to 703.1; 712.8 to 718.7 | 0.087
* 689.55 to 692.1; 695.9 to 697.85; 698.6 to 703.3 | 0.050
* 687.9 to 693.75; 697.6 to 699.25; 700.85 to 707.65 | 0.022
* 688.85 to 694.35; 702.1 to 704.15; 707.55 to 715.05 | 0.029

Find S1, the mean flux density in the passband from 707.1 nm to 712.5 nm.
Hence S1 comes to 18.1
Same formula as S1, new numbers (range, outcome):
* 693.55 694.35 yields 19.3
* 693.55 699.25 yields 18.4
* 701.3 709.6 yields 18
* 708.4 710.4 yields 17.9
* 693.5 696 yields 19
